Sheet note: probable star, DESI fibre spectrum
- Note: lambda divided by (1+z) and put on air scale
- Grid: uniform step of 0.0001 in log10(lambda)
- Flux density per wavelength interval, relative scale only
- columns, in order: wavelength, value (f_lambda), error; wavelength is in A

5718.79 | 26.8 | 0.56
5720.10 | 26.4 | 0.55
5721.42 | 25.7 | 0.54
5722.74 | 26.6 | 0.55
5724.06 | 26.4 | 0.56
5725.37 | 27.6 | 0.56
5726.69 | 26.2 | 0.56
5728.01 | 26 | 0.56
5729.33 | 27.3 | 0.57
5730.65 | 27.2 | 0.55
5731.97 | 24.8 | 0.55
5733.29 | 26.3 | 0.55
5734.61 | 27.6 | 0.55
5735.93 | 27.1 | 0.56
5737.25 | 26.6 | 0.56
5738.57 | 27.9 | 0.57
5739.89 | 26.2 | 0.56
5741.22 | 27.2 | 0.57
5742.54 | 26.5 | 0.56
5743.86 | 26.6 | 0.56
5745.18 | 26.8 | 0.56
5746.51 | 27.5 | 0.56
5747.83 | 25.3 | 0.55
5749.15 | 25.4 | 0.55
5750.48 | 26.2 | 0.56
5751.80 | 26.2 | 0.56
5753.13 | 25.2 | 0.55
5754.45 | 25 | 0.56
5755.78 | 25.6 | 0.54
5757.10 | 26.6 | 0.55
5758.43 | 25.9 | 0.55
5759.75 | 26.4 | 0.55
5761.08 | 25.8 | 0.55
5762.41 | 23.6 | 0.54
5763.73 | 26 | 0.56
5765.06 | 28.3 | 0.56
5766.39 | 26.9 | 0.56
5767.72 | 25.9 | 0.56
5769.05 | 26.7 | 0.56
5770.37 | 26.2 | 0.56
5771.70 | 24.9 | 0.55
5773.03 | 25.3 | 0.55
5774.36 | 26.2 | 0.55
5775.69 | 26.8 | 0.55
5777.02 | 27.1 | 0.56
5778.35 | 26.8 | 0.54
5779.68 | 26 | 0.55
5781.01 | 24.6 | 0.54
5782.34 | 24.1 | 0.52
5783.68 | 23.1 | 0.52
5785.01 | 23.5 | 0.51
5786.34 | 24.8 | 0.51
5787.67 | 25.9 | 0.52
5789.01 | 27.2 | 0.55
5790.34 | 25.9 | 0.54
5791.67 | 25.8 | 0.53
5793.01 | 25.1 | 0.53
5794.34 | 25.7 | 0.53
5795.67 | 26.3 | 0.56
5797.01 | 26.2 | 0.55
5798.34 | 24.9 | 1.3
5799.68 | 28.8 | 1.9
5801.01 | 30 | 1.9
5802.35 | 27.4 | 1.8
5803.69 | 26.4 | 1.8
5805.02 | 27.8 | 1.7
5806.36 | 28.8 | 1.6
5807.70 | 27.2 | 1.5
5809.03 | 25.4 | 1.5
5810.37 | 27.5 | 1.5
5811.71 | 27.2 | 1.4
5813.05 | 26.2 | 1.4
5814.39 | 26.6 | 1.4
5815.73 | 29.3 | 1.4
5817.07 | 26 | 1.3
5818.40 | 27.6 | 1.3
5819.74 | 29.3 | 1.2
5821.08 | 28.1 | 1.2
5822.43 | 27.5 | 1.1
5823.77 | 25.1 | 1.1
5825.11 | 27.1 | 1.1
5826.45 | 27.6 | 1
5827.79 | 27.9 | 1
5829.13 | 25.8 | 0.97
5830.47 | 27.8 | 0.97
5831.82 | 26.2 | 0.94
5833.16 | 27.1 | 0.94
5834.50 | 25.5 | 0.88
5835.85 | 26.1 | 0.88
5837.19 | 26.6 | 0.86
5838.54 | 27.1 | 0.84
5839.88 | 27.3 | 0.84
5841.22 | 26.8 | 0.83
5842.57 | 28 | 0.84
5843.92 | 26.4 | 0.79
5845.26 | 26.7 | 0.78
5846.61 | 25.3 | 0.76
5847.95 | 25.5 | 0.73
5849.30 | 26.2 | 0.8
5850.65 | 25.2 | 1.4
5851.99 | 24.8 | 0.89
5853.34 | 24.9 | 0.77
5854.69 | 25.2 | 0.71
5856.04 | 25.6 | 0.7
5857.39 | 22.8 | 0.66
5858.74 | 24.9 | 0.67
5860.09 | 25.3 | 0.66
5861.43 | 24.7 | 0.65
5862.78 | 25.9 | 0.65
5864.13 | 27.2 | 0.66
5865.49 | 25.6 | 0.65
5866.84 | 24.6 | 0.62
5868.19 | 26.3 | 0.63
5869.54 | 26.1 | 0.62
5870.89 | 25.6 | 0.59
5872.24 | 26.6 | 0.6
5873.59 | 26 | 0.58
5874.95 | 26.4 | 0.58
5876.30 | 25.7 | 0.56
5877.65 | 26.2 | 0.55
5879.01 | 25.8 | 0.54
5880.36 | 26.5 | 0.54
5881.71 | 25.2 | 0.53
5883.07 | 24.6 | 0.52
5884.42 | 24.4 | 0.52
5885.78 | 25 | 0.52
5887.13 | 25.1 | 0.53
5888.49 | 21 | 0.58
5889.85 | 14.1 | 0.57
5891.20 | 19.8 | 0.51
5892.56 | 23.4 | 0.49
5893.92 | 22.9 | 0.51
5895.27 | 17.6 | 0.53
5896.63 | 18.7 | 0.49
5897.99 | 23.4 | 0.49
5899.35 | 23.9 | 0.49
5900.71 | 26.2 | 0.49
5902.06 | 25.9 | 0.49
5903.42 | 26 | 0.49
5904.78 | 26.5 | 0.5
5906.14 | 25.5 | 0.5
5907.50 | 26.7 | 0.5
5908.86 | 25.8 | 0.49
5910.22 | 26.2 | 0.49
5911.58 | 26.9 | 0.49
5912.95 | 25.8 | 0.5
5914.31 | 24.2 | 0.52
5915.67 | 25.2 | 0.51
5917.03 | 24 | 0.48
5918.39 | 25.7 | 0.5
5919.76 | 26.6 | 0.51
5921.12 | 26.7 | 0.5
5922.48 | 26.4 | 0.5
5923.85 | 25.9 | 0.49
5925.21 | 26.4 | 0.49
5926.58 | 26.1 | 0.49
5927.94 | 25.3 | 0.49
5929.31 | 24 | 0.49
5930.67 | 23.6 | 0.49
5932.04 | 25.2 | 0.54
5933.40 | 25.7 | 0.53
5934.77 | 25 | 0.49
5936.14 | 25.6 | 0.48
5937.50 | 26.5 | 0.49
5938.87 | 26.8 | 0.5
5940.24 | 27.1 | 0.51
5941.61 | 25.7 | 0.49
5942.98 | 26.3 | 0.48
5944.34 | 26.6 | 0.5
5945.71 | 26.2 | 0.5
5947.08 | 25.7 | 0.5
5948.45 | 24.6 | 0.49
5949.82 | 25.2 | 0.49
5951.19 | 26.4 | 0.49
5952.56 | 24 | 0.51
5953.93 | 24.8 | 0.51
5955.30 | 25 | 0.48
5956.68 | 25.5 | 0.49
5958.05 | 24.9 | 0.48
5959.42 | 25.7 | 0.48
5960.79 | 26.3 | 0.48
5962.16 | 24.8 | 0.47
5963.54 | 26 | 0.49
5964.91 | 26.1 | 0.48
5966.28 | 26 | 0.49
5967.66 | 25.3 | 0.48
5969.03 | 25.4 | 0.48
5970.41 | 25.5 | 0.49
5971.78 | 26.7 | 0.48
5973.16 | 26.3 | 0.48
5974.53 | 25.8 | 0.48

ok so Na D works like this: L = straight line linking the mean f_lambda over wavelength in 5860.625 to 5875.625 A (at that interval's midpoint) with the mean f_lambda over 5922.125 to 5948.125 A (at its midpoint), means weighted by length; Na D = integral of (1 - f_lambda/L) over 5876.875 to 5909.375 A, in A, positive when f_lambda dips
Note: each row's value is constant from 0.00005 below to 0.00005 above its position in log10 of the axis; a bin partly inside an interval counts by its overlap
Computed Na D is 2.6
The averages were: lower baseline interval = 25.9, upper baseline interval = 25.8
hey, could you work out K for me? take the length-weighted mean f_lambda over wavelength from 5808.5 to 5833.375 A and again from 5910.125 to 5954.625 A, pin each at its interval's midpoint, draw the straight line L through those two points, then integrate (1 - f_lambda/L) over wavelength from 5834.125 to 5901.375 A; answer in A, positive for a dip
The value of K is 4.3 A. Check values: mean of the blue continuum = 27.1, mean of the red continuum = 25.6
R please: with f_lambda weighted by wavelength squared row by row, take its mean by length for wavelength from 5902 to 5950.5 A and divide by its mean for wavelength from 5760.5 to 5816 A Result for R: 1.0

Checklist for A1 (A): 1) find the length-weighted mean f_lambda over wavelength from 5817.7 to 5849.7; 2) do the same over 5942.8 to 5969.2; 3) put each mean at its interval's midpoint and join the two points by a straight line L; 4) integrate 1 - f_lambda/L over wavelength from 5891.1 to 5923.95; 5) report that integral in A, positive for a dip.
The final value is 1.7 A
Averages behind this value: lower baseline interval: 26.9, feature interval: 24.7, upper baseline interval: 25.5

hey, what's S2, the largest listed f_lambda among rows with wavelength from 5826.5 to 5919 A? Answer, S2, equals 28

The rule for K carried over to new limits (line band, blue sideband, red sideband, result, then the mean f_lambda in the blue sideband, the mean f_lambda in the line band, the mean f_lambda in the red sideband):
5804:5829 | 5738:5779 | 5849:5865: -1.6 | 26.2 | 27.3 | 25.2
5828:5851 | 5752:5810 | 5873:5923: -1.1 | 26.1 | 26.5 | 24.5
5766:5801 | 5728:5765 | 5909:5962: 0.4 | 26.3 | 25.9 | 25.6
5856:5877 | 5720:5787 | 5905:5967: 0.2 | 26.1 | 25.6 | 25.7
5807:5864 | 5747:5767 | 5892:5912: -3.1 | 25.9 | 26.4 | 24.4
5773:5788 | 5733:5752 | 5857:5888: 0.6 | 26.6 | 25.3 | 25.5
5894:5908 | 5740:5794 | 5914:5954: 0.9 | 25.9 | 24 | 25.6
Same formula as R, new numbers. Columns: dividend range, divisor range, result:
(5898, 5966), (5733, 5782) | 1.04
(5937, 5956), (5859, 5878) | 1.02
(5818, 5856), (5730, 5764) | 1.05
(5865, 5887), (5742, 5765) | 1.03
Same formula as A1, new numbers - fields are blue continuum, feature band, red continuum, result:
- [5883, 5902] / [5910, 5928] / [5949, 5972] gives -1.8 A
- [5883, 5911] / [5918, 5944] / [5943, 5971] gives -1.3 A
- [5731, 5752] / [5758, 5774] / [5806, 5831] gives 0.5 A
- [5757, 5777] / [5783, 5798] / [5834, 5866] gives 0.4 A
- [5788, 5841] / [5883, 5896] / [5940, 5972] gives 2.3 A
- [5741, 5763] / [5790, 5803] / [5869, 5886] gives -0.4 A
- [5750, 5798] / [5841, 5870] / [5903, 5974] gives 0.1 A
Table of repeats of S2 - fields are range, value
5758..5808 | 30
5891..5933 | 26.9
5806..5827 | 29.3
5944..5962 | 26.6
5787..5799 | 27.2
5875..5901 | 26.5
